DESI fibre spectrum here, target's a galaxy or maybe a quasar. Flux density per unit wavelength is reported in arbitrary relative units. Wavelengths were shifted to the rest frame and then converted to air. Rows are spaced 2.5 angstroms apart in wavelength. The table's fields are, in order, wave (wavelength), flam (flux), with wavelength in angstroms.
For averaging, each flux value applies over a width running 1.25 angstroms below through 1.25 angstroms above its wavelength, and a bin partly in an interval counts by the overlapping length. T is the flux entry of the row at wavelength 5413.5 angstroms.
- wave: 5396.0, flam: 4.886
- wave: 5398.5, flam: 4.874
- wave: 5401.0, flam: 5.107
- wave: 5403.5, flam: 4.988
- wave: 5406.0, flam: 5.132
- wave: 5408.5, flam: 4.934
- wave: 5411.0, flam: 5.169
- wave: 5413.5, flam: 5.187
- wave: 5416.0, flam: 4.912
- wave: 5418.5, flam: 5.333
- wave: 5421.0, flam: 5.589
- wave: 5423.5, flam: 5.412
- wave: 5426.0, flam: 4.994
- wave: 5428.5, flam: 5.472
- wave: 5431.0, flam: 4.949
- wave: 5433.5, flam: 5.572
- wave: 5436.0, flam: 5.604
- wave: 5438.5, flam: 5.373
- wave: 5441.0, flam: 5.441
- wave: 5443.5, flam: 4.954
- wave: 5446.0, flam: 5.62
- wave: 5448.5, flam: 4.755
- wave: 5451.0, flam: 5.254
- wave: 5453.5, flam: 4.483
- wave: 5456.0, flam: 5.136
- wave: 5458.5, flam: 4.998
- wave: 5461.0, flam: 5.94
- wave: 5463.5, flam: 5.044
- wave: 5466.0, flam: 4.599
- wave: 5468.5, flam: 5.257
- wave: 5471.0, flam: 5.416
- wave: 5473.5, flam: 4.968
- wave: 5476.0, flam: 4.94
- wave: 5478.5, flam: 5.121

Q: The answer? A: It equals 5.187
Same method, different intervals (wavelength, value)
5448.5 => 4.755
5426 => 4.994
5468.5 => 5.257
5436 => 5.604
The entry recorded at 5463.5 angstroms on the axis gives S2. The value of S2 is 5.044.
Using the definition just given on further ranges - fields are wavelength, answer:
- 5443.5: 4.954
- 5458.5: 4.998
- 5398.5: 4.874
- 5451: 5.254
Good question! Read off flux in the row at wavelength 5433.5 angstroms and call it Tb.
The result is 5.572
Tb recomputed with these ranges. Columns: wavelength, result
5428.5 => 5.472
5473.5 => 4.968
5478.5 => 5.121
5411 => 5.169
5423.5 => 5.412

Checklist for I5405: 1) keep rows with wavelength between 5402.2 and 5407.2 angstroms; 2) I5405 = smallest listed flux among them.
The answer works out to 4.988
